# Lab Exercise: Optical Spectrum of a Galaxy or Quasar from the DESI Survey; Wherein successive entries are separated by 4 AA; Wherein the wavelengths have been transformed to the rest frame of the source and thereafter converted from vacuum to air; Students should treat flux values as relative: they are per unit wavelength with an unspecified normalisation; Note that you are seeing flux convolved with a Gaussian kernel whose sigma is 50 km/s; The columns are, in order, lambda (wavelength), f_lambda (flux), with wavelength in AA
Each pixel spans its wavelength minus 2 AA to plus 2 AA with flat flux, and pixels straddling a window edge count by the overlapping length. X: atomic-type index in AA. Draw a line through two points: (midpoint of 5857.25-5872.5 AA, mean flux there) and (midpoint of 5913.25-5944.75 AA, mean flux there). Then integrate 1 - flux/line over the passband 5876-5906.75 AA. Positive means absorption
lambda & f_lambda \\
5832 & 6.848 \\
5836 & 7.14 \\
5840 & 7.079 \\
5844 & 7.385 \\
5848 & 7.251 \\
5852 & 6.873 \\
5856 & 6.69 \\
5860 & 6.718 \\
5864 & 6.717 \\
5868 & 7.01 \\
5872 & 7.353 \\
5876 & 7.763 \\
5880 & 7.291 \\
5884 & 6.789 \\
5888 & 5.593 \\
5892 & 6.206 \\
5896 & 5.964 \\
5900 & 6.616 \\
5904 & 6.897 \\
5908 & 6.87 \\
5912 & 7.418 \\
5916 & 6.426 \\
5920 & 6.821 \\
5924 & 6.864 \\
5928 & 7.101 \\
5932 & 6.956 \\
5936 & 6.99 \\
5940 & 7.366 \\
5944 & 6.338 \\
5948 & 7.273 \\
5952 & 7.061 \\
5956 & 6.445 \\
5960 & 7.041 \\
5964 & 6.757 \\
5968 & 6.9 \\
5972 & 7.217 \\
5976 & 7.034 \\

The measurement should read 1.44 AA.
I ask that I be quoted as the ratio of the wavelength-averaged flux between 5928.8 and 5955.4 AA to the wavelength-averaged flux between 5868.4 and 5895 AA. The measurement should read 1.02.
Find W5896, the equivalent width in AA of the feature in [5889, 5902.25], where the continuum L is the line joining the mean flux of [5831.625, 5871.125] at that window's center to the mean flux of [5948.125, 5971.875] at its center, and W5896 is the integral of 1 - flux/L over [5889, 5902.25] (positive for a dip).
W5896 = 1.4 AA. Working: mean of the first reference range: 6.99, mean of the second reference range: 6.9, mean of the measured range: 6.22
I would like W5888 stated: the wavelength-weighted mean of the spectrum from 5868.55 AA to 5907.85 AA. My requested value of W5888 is 6.74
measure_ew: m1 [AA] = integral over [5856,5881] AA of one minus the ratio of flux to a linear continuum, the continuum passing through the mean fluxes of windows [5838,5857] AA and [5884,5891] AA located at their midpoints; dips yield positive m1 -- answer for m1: -2.3 AA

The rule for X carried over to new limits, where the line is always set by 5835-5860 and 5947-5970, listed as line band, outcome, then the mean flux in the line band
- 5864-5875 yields -0.22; 7.15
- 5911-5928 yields 0.17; 6.88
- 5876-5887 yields -0.07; 7.04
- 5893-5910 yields 0.99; 6.56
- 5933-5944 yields -0.13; 7.01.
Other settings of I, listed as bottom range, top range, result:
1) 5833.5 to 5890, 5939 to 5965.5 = 0.99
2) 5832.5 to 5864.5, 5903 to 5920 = 0.99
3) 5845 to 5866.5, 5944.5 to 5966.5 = 1.00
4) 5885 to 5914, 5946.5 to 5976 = 1.07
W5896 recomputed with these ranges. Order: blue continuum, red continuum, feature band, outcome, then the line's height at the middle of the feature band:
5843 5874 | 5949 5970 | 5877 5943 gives 1.46 AA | 6.92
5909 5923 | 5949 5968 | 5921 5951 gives -0.48 AA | 6.87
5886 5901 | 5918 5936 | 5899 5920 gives -1.22 AA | 6.48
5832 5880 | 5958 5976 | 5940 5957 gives 0.33 AA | 7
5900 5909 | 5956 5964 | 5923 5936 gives -0.31 AA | 6.82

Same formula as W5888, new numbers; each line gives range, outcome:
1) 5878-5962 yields 6.78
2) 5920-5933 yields 6.95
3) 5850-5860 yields 6.77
